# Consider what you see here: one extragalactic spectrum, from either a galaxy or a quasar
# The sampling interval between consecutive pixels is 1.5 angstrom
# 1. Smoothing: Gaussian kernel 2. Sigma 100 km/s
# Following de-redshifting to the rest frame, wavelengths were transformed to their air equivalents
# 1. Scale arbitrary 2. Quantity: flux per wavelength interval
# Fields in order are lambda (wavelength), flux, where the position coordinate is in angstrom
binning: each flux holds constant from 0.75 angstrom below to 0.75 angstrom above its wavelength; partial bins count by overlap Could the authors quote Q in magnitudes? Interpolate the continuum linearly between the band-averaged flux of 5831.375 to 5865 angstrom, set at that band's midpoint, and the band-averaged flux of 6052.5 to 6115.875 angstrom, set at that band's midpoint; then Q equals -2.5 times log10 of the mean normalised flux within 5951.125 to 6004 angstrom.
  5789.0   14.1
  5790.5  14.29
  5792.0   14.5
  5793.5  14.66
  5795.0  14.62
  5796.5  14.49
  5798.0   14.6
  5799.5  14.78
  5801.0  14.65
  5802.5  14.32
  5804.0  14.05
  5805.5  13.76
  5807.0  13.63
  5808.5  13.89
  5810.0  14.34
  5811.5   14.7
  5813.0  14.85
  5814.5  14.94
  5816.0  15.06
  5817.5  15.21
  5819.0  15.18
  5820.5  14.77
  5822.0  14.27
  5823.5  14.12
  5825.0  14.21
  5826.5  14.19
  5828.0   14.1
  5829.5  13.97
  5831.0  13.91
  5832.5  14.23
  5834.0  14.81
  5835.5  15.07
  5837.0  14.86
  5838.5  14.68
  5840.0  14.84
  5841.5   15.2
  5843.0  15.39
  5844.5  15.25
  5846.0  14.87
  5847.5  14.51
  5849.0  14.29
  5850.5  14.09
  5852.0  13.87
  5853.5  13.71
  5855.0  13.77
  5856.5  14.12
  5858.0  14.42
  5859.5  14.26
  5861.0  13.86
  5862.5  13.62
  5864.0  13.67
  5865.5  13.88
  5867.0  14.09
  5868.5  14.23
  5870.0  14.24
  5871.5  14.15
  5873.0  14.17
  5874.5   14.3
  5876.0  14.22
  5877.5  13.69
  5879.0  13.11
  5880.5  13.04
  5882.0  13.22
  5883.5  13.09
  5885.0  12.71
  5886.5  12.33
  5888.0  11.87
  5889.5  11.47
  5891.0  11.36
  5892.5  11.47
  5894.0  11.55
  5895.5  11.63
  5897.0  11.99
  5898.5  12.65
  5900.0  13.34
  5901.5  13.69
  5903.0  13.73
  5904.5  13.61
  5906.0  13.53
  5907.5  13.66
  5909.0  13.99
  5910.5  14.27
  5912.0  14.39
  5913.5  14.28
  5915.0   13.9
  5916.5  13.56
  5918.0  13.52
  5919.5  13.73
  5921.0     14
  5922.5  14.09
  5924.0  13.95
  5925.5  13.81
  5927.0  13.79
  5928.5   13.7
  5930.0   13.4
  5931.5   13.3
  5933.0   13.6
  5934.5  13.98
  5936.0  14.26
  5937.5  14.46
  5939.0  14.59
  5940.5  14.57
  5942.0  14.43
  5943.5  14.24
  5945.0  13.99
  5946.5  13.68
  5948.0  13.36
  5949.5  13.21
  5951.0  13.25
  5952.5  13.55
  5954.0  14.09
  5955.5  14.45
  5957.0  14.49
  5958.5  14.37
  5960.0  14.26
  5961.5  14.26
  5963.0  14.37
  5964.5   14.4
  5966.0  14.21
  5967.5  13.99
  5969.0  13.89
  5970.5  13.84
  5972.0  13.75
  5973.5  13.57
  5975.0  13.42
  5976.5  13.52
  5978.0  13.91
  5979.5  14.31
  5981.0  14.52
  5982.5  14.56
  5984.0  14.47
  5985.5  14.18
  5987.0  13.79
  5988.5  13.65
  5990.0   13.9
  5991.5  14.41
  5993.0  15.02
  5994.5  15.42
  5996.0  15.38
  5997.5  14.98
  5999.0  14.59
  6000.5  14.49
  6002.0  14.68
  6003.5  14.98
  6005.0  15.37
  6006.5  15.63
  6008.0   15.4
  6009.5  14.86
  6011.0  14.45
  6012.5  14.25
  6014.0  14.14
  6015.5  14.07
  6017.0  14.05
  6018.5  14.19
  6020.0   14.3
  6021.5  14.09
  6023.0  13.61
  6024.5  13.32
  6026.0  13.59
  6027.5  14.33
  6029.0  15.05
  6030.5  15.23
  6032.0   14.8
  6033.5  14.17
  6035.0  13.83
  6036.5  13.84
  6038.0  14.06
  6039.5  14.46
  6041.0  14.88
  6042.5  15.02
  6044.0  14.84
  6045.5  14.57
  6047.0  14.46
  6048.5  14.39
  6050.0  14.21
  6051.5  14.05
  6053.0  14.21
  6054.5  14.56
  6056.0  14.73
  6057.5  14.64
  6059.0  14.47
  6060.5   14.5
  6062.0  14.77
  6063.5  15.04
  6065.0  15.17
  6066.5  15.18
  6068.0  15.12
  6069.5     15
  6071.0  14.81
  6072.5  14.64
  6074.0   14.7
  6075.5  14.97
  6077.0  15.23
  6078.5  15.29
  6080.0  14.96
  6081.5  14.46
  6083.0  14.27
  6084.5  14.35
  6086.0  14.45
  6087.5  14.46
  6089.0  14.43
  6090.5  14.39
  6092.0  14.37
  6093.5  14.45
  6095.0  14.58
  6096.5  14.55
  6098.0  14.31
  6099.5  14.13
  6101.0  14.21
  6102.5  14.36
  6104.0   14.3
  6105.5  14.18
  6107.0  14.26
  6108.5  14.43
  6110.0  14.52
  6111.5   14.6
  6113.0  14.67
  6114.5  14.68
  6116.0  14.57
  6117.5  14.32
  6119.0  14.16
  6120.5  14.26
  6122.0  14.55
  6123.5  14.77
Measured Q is 0.02 mag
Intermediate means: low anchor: 14.4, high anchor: 14.6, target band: 14.3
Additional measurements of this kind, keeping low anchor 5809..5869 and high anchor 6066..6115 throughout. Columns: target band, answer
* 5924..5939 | 0.048 mag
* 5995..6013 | -0.030 mag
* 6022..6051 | 0.015 mag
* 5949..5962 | 0.038 mag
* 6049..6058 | 0.013 mag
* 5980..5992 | 0.026 mag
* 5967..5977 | 0.062 mag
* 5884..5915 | 0.124 mag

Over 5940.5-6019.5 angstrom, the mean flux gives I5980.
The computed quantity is 14.3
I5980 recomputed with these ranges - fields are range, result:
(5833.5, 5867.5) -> 14.4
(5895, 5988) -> 13.9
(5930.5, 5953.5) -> 13.9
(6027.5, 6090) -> 14.6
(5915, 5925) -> 13.8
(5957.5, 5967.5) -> 14.3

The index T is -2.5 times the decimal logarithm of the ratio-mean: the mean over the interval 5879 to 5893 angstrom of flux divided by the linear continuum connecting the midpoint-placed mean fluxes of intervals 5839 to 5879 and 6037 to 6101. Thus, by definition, 0.16 mag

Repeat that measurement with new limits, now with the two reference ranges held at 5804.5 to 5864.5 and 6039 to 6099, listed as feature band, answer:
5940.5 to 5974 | 0.04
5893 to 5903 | 0.16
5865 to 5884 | 0.05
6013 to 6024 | 0.04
